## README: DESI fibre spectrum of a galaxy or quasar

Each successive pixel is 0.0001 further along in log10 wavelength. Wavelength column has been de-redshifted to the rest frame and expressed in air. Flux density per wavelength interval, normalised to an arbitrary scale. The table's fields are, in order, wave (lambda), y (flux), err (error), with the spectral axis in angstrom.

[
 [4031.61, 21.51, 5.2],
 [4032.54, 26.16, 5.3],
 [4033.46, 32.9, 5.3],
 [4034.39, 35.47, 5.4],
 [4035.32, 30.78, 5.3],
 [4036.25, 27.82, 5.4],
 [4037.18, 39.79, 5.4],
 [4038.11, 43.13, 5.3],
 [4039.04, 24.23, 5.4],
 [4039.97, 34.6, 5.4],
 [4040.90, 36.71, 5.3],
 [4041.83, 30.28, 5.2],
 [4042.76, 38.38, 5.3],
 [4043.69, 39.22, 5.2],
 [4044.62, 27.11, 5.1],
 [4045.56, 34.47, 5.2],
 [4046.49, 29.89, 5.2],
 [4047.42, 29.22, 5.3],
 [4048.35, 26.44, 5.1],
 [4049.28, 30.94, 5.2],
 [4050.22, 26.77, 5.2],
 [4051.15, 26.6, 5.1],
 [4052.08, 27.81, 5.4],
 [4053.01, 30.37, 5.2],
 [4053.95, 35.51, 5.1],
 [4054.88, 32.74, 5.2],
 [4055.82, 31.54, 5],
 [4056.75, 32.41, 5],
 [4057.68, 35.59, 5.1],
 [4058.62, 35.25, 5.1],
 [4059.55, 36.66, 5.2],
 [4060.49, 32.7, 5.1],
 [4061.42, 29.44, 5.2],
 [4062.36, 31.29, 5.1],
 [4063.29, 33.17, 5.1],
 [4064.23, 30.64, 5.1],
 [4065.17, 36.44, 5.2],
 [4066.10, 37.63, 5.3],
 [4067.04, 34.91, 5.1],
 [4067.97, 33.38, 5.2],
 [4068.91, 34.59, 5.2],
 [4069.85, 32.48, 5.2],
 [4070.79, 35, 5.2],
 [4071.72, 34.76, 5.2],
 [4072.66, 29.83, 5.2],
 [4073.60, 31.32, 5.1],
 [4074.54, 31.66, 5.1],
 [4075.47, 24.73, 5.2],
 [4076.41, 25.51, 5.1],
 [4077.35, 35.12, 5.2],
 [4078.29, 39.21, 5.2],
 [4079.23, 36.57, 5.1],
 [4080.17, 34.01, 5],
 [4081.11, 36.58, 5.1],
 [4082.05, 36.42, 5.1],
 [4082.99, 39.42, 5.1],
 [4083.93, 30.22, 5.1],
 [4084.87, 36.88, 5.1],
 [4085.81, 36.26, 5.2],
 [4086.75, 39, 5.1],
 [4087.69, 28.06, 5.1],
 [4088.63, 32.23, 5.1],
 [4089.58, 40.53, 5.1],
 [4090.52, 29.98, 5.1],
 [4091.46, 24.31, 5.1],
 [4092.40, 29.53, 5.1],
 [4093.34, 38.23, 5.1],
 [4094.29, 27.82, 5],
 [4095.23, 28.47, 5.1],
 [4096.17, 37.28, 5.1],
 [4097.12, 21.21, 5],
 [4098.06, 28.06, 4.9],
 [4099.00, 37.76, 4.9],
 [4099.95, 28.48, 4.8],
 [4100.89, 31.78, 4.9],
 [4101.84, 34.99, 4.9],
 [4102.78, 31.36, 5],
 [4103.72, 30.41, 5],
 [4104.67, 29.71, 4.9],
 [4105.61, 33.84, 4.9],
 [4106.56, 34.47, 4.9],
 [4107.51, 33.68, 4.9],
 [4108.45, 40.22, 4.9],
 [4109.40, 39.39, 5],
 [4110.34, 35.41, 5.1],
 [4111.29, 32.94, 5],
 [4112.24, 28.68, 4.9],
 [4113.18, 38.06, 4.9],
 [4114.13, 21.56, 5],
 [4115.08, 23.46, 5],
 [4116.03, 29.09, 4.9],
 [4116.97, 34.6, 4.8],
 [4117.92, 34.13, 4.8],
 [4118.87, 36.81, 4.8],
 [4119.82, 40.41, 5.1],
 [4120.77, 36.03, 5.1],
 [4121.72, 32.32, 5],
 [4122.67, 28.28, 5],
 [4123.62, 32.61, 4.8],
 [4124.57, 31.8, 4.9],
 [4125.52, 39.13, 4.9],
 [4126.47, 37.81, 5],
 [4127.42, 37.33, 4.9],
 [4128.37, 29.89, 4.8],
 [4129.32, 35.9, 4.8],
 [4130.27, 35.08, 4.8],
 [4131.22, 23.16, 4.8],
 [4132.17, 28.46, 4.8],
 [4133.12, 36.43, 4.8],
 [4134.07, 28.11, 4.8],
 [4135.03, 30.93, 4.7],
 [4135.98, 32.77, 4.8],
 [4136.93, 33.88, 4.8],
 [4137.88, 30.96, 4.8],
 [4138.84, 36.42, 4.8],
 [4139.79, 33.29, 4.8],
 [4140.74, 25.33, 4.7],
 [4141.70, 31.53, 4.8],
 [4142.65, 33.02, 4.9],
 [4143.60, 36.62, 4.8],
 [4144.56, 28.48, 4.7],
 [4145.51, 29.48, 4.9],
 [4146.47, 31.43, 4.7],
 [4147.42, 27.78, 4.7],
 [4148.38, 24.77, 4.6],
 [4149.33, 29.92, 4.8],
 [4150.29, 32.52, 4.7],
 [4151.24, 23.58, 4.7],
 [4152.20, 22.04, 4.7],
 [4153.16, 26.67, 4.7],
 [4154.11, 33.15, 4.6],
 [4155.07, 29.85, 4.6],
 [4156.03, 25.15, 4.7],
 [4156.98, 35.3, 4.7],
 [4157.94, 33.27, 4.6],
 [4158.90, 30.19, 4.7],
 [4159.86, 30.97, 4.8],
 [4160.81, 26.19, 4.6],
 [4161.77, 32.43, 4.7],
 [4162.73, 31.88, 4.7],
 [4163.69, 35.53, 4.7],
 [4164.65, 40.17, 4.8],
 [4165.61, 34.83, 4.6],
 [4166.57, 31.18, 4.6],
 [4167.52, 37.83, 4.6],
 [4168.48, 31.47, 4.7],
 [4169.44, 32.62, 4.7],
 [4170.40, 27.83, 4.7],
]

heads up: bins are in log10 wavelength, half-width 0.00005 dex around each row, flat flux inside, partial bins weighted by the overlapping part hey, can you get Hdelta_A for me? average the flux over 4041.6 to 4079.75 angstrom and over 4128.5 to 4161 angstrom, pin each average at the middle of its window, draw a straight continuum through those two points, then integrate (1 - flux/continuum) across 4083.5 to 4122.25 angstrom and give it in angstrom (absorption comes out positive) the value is -1.5 angstrom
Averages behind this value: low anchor 32.4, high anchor 30.4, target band 32.6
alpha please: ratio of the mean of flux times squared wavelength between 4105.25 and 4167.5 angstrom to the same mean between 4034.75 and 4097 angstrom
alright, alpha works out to 1.01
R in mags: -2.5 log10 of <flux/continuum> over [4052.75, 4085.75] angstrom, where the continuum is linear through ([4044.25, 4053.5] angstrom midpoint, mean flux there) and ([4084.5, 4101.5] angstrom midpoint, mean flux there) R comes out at -0.110 mag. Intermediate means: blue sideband 29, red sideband 32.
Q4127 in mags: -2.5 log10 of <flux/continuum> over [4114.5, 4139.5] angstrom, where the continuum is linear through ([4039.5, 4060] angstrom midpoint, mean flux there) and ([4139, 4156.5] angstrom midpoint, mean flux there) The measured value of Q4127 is -0.103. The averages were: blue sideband 32.2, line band 32.9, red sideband 29.3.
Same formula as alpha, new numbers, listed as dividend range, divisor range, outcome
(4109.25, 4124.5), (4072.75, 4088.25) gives 0.98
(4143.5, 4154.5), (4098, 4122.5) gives 0.88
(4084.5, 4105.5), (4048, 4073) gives 1.00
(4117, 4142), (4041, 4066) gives 1.07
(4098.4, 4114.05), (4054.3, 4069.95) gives 1.02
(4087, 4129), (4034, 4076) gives 1.03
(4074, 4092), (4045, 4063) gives 1.08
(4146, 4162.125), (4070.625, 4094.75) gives 0.91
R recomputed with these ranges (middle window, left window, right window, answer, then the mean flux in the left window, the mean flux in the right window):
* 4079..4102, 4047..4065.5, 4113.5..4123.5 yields -0.04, 31.5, 31.8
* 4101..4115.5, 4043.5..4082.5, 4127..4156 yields -0.04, 32.5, 30.5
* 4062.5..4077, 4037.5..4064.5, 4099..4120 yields 0.00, 32.2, 32.9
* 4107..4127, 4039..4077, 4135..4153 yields -0.10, 32.1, 30.2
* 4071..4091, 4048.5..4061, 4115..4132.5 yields -0.05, 31.8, 33.2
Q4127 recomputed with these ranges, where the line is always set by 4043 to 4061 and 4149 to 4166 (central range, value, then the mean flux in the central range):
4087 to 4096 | 0.00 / 31.4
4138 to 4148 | -0.01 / 31.2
